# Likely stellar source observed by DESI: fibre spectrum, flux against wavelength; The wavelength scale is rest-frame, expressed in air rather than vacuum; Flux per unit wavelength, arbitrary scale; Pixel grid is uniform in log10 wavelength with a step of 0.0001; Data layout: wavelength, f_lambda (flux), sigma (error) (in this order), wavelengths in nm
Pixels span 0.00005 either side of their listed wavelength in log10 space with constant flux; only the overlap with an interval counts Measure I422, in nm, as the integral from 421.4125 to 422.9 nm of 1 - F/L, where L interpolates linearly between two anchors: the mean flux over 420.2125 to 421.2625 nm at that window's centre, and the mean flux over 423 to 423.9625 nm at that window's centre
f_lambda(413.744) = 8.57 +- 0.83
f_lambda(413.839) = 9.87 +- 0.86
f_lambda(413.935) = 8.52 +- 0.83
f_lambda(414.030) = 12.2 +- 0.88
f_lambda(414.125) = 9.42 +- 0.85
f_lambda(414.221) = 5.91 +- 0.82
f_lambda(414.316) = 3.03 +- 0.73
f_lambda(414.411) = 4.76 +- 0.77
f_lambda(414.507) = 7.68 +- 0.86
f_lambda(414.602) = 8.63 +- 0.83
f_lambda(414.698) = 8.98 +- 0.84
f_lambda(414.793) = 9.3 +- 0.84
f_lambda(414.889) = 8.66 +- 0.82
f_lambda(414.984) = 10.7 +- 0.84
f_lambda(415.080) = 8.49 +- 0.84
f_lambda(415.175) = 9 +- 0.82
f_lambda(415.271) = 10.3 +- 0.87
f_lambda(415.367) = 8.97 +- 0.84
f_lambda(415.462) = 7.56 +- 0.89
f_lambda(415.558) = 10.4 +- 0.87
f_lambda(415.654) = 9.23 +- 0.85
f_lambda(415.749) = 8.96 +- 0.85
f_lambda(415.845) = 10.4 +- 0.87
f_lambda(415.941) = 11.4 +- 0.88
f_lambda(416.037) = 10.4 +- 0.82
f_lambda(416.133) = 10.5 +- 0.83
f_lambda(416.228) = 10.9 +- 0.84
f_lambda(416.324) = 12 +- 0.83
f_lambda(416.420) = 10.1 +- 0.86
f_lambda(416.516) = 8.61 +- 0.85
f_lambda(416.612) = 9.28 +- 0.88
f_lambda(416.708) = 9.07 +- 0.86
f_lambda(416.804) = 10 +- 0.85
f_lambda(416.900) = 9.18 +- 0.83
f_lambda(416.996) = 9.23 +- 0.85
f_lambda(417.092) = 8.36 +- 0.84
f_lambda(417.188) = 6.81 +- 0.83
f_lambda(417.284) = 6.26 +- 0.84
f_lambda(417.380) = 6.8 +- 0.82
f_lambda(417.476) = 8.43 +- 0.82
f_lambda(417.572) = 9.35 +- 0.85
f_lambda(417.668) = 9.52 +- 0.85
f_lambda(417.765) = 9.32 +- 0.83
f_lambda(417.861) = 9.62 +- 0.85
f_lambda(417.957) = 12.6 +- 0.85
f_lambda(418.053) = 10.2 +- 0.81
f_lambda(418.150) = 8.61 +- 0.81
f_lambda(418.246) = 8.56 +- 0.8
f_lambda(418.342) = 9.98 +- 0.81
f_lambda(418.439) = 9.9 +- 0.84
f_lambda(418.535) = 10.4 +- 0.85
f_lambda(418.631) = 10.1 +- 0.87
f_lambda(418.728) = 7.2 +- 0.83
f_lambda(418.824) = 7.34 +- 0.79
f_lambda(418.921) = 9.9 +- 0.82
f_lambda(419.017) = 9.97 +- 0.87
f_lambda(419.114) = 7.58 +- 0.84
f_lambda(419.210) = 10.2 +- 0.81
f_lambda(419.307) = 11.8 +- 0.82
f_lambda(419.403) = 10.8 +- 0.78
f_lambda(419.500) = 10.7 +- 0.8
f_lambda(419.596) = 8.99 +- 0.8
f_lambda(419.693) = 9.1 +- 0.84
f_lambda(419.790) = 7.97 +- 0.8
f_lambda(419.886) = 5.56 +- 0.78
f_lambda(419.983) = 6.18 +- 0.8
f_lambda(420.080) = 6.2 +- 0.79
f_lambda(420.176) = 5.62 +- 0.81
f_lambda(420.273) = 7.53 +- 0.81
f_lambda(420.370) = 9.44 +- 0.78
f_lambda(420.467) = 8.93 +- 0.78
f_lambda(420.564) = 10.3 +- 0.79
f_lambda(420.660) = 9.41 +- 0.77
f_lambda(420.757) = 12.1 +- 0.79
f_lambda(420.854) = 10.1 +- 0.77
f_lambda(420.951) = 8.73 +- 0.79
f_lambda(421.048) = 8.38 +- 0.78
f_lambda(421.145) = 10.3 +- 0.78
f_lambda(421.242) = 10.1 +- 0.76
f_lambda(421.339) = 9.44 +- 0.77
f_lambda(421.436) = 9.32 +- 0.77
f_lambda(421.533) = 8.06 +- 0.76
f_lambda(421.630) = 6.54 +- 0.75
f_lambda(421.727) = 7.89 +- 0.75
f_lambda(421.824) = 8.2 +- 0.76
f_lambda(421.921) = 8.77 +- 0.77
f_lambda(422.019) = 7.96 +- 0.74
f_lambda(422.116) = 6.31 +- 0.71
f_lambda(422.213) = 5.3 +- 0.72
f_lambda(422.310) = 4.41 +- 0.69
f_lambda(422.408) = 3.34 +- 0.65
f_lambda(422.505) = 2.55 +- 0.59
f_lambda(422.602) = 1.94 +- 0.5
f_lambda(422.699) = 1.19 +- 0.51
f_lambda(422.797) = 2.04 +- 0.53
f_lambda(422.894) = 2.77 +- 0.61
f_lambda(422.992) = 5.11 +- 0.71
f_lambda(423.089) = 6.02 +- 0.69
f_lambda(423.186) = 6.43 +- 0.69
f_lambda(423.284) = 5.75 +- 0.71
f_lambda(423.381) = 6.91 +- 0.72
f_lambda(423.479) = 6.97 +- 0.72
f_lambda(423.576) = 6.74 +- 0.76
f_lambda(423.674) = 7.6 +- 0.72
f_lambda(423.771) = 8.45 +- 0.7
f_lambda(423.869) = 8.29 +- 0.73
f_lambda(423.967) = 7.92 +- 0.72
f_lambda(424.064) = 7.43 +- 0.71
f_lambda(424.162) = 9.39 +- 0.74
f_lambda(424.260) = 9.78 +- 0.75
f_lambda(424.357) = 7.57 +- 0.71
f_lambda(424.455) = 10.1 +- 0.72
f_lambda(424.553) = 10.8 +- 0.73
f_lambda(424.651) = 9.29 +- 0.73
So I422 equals 0.52 nm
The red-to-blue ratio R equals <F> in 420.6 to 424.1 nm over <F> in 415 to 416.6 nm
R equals 0.7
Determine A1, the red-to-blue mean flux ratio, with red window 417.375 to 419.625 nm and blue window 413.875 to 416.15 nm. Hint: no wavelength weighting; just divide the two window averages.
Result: 1.08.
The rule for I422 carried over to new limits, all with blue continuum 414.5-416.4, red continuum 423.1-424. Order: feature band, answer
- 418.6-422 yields -0.27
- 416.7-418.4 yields 0.00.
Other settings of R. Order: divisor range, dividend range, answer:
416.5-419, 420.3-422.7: 0.85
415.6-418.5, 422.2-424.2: 0.59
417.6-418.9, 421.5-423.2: 0.55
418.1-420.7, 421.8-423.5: 0.57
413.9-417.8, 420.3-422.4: 0.95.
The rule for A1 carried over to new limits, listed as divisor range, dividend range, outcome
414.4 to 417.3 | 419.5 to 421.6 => 0.94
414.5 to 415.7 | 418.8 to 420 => 0.99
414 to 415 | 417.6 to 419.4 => 1.21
